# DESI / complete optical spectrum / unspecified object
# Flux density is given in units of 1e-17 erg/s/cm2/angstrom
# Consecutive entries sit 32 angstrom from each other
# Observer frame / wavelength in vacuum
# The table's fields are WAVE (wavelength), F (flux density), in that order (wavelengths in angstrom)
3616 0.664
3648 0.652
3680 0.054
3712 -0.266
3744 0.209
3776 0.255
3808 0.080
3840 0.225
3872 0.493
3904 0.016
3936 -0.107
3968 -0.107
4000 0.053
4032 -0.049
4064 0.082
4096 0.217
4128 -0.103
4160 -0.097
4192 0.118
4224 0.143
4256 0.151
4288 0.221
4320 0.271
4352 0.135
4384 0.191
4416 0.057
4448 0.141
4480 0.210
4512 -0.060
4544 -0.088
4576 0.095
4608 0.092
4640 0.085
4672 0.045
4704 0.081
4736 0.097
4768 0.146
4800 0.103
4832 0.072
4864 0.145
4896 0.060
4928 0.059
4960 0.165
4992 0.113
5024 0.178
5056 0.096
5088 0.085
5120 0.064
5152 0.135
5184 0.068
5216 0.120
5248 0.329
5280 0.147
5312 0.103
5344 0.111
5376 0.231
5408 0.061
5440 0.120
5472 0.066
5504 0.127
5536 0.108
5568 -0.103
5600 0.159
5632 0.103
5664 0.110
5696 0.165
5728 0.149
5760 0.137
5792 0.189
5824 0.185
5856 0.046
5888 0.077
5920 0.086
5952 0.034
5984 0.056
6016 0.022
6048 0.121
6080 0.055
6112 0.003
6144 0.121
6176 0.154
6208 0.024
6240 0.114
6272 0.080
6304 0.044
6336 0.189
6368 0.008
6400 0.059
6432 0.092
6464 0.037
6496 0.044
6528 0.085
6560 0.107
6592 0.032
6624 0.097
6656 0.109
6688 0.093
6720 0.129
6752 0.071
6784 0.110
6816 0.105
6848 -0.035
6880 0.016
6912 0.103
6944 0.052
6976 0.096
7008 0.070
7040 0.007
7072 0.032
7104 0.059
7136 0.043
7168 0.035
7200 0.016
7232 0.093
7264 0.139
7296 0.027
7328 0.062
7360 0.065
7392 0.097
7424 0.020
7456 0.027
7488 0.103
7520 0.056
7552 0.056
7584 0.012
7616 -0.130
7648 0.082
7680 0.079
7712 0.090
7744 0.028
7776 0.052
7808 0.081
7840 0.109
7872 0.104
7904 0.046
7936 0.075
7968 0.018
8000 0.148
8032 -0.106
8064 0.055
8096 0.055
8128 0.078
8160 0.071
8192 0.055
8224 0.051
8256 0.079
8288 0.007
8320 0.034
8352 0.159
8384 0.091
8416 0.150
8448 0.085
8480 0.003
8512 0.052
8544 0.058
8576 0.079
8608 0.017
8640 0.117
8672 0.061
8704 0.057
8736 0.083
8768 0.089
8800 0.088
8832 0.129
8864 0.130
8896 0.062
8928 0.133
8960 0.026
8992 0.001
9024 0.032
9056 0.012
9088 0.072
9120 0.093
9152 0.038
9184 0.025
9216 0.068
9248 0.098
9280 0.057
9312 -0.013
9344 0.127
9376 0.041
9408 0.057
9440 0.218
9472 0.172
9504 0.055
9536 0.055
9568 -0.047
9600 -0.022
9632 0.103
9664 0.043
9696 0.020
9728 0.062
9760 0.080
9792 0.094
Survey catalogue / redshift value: 0.046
